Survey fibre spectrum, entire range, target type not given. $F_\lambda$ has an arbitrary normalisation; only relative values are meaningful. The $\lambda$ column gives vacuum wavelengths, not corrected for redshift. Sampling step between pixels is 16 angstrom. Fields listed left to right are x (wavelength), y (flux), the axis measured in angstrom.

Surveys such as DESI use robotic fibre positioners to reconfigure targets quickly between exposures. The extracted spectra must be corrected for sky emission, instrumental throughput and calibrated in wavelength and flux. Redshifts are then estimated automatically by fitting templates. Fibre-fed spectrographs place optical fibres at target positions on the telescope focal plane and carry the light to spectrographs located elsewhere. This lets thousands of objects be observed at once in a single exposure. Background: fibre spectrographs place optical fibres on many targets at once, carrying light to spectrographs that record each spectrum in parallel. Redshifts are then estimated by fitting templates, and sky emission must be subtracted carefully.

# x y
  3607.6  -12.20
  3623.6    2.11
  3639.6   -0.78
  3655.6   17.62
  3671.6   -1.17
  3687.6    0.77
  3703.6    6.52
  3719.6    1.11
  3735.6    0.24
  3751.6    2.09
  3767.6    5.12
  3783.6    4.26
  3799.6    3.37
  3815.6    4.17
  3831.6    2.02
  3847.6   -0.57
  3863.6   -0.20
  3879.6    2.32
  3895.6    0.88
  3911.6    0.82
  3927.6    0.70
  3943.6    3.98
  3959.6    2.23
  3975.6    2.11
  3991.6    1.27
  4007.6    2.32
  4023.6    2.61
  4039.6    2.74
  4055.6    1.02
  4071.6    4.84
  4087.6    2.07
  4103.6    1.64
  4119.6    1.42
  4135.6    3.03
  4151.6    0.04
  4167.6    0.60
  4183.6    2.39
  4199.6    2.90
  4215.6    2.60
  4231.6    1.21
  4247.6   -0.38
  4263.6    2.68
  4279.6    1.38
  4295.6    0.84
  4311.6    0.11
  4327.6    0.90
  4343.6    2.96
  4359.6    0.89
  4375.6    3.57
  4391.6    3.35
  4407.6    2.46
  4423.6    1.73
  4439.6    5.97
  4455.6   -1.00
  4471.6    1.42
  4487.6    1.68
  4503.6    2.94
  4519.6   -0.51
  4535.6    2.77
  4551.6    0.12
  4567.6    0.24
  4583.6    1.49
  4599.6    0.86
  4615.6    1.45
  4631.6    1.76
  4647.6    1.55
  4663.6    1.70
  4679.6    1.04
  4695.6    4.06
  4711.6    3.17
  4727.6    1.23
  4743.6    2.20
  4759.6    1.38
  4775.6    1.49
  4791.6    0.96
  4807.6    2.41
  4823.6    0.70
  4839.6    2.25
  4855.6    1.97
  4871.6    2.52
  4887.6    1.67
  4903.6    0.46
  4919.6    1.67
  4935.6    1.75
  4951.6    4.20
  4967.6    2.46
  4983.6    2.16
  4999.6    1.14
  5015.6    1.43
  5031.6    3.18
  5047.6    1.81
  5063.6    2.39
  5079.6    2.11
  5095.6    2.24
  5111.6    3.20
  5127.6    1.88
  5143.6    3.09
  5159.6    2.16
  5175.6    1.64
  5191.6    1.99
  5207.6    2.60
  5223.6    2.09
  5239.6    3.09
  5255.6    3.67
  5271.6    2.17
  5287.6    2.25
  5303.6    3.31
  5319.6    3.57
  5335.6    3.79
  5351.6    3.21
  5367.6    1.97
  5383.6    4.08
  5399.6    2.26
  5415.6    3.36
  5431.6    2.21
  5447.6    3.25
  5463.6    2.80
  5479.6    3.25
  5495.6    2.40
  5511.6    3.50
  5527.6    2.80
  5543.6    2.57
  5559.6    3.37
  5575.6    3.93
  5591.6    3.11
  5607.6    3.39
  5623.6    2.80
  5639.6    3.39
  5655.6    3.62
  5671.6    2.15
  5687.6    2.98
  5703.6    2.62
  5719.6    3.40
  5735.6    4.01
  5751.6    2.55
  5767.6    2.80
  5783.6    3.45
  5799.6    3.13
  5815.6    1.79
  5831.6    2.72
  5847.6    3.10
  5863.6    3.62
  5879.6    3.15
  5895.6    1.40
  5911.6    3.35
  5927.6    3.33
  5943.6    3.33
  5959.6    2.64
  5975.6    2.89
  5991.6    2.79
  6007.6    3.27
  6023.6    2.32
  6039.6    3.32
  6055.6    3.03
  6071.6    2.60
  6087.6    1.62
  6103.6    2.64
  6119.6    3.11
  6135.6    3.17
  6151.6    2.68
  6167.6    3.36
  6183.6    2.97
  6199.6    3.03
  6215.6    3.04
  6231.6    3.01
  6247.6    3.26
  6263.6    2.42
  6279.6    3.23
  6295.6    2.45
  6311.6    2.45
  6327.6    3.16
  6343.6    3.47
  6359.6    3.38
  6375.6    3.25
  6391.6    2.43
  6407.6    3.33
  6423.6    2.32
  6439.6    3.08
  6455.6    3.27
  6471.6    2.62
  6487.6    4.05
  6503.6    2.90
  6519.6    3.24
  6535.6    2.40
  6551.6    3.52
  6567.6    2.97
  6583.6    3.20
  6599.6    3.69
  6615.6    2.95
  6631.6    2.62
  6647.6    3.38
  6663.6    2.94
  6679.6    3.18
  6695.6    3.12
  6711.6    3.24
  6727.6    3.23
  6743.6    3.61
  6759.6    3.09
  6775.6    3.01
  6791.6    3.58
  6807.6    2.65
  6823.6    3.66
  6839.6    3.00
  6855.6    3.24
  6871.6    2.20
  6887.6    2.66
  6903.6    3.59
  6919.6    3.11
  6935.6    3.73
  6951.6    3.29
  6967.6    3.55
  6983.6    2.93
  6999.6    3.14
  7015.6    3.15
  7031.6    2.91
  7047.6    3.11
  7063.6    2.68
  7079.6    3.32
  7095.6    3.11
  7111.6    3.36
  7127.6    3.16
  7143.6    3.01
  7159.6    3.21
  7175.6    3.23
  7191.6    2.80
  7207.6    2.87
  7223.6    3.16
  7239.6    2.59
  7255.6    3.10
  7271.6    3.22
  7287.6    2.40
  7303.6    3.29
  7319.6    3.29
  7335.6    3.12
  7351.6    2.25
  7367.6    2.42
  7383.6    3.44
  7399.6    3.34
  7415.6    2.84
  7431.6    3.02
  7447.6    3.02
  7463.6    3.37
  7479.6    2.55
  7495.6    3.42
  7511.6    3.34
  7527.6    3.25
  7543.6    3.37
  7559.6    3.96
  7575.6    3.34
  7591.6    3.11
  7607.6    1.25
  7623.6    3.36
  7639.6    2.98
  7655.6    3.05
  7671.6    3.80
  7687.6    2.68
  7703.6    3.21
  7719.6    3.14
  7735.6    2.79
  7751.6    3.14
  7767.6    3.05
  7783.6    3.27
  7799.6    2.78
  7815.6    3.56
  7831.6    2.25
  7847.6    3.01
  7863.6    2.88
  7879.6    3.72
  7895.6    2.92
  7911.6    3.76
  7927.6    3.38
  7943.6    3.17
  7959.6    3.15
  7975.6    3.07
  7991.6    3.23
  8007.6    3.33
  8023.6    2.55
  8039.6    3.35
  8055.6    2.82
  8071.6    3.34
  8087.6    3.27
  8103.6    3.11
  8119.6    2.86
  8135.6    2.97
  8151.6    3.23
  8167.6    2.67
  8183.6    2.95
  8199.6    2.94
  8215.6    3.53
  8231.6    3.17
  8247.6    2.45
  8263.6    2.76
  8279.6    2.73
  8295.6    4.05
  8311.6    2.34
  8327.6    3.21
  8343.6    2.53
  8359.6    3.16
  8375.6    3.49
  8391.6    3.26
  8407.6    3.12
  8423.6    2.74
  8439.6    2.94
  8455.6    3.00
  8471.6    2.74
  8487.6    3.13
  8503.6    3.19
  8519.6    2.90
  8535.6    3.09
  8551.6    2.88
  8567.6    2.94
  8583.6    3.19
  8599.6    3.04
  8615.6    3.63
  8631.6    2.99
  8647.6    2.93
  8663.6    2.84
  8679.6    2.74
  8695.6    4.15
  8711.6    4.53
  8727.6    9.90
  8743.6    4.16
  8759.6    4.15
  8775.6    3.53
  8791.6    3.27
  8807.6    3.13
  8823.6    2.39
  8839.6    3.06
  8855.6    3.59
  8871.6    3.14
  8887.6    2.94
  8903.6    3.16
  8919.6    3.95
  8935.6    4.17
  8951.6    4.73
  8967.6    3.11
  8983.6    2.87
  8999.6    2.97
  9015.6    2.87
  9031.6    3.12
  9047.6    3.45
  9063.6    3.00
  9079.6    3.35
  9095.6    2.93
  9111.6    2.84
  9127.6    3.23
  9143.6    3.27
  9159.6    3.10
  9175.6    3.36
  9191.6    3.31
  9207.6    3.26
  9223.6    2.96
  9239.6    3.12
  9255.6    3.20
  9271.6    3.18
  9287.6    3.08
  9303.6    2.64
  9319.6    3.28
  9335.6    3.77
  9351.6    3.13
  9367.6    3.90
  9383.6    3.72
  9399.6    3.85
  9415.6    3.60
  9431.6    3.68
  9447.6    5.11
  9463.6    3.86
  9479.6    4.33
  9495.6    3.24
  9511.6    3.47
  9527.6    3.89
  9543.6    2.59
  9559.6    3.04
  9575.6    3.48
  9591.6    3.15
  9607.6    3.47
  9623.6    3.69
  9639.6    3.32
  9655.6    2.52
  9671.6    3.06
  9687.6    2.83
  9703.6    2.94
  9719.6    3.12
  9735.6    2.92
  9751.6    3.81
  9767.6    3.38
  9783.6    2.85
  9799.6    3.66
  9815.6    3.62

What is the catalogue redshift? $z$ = 0.33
